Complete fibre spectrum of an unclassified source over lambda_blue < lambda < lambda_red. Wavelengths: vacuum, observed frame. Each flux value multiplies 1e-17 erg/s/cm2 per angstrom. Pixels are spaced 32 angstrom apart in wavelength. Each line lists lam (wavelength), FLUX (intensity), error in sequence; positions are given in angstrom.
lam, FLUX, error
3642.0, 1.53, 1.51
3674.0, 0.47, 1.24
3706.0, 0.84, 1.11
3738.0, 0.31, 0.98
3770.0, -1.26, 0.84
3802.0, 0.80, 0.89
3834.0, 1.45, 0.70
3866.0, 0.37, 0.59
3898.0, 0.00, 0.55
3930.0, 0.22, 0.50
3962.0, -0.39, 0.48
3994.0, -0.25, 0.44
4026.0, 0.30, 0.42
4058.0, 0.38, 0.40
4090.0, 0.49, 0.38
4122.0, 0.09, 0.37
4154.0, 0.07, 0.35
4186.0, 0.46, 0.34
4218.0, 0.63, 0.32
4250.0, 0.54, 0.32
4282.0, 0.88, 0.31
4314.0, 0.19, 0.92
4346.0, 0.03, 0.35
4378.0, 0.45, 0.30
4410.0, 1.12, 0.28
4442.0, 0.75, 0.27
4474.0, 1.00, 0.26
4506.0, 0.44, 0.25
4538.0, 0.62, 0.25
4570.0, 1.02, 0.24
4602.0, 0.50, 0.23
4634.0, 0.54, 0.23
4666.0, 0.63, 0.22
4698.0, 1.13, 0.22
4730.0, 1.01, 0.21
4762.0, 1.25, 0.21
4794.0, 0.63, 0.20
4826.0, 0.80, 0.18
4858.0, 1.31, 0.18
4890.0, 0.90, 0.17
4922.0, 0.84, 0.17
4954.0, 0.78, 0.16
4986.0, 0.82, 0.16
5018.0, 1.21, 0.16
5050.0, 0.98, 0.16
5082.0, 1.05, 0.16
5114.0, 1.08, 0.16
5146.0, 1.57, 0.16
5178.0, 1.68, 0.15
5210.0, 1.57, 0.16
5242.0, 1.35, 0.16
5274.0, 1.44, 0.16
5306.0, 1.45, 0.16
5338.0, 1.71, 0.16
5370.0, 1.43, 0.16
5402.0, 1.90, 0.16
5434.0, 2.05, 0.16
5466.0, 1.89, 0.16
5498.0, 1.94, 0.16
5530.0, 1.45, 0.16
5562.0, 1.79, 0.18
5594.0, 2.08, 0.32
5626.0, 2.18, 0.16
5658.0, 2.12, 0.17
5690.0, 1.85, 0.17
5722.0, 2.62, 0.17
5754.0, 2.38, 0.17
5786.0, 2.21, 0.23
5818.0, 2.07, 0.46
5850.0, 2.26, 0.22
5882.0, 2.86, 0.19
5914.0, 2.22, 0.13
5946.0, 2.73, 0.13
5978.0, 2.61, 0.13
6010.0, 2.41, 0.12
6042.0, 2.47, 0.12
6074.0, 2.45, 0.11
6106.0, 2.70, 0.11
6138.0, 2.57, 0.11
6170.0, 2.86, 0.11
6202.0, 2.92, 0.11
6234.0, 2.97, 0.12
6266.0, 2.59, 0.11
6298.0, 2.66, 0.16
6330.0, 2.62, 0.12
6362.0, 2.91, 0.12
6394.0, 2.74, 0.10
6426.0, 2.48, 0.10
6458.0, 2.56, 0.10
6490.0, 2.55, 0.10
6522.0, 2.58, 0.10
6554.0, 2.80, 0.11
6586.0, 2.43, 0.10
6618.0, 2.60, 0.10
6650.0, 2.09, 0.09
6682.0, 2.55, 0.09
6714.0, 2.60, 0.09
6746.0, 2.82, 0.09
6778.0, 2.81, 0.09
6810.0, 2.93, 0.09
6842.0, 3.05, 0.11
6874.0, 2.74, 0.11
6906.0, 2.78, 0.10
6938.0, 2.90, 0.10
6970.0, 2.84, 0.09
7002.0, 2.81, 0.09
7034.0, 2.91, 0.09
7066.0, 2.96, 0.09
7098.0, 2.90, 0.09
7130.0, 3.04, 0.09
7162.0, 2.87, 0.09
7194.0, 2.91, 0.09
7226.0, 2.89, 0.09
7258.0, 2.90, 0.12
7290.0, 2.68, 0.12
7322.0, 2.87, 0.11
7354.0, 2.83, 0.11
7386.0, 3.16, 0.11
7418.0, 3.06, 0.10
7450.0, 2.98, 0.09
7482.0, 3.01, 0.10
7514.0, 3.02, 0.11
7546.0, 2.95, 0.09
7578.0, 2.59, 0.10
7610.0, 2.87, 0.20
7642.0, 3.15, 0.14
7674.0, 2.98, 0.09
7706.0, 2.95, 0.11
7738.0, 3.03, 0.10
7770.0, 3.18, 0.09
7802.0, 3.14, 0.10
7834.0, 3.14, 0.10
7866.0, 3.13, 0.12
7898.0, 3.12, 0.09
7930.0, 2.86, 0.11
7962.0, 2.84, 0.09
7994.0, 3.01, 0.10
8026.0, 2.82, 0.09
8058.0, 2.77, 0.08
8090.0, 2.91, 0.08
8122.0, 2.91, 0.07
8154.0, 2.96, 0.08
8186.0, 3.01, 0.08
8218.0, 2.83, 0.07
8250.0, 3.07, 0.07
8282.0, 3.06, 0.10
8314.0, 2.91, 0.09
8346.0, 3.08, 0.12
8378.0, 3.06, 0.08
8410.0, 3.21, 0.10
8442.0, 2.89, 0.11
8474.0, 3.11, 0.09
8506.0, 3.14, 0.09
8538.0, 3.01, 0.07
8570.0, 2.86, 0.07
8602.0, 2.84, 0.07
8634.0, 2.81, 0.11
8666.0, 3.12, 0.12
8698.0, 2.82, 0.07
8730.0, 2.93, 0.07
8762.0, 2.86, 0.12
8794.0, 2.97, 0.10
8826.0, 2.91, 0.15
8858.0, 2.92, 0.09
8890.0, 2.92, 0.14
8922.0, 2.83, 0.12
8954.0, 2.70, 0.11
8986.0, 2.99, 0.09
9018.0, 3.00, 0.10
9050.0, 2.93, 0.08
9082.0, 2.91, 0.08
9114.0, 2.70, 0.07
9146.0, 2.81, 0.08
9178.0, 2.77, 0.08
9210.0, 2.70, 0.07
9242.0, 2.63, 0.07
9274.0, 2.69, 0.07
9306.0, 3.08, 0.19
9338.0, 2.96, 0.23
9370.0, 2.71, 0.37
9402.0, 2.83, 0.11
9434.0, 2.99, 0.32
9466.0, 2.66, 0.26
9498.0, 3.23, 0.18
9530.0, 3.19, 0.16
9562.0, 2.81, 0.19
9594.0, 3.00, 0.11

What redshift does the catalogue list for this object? 0.29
